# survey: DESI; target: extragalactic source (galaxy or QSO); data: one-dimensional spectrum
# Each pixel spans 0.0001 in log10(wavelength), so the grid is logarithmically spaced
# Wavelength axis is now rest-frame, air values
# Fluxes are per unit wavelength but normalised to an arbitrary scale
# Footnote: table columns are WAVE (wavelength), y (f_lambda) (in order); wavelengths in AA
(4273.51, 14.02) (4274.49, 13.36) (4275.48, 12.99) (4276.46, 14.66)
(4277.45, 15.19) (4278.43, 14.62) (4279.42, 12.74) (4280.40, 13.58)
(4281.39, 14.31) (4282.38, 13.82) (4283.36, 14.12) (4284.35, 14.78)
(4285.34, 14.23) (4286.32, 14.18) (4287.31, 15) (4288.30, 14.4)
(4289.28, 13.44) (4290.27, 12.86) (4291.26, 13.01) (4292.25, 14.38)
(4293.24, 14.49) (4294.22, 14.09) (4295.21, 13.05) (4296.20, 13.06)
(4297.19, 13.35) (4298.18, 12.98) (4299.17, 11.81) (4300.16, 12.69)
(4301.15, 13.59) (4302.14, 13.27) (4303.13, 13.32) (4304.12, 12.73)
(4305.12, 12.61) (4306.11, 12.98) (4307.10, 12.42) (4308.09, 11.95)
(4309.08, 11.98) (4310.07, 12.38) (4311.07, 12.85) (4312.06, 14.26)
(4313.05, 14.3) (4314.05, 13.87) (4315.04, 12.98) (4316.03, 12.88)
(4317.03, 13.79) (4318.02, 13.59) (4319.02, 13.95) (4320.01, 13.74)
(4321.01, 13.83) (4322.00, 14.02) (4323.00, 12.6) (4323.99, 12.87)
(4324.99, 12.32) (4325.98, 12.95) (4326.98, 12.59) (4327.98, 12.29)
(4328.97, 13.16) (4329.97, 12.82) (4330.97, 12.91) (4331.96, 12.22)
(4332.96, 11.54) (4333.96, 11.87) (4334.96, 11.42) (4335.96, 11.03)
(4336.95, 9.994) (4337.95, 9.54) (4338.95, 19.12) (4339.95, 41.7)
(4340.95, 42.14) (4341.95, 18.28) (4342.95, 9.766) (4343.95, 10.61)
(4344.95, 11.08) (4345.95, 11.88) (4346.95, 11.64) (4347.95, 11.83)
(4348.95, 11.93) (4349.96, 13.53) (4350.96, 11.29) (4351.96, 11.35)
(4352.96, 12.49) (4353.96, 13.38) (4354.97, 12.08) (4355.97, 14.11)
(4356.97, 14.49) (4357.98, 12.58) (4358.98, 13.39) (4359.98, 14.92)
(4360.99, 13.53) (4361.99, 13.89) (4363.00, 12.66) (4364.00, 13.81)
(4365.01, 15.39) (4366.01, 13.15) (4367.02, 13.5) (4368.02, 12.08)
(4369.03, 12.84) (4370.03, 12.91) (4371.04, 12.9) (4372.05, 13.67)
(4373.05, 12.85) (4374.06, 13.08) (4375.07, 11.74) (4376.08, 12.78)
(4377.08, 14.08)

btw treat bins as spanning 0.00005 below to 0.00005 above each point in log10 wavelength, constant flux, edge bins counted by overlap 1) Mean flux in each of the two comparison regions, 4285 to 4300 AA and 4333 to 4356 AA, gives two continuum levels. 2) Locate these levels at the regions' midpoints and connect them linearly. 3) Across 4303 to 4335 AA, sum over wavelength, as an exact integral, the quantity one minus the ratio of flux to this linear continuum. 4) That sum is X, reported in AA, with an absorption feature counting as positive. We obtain 2.9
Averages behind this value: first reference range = 13.6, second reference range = 14.8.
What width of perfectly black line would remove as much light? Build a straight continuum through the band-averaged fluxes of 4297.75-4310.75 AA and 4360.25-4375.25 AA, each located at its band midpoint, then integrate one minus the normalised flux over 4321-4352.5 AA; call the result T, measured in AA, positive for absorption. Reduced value -3.1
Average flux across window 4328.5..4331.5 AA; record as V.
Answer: 13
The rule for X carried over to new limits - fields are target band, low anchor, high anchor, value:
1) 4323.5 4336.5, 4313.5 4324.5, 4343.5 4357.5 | 0.7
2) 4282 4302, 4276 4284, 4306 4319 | 0.2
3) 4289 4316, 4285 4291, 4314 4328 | 1.0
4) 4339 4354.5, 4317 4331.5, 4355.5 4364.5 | -3.2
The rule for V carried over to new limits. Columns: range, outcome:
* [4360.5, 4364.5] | 13.5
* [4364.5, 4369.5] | 13.4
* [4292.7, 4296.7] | 13.7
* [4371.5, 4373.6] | 13.3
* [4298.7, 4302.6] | 12.8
